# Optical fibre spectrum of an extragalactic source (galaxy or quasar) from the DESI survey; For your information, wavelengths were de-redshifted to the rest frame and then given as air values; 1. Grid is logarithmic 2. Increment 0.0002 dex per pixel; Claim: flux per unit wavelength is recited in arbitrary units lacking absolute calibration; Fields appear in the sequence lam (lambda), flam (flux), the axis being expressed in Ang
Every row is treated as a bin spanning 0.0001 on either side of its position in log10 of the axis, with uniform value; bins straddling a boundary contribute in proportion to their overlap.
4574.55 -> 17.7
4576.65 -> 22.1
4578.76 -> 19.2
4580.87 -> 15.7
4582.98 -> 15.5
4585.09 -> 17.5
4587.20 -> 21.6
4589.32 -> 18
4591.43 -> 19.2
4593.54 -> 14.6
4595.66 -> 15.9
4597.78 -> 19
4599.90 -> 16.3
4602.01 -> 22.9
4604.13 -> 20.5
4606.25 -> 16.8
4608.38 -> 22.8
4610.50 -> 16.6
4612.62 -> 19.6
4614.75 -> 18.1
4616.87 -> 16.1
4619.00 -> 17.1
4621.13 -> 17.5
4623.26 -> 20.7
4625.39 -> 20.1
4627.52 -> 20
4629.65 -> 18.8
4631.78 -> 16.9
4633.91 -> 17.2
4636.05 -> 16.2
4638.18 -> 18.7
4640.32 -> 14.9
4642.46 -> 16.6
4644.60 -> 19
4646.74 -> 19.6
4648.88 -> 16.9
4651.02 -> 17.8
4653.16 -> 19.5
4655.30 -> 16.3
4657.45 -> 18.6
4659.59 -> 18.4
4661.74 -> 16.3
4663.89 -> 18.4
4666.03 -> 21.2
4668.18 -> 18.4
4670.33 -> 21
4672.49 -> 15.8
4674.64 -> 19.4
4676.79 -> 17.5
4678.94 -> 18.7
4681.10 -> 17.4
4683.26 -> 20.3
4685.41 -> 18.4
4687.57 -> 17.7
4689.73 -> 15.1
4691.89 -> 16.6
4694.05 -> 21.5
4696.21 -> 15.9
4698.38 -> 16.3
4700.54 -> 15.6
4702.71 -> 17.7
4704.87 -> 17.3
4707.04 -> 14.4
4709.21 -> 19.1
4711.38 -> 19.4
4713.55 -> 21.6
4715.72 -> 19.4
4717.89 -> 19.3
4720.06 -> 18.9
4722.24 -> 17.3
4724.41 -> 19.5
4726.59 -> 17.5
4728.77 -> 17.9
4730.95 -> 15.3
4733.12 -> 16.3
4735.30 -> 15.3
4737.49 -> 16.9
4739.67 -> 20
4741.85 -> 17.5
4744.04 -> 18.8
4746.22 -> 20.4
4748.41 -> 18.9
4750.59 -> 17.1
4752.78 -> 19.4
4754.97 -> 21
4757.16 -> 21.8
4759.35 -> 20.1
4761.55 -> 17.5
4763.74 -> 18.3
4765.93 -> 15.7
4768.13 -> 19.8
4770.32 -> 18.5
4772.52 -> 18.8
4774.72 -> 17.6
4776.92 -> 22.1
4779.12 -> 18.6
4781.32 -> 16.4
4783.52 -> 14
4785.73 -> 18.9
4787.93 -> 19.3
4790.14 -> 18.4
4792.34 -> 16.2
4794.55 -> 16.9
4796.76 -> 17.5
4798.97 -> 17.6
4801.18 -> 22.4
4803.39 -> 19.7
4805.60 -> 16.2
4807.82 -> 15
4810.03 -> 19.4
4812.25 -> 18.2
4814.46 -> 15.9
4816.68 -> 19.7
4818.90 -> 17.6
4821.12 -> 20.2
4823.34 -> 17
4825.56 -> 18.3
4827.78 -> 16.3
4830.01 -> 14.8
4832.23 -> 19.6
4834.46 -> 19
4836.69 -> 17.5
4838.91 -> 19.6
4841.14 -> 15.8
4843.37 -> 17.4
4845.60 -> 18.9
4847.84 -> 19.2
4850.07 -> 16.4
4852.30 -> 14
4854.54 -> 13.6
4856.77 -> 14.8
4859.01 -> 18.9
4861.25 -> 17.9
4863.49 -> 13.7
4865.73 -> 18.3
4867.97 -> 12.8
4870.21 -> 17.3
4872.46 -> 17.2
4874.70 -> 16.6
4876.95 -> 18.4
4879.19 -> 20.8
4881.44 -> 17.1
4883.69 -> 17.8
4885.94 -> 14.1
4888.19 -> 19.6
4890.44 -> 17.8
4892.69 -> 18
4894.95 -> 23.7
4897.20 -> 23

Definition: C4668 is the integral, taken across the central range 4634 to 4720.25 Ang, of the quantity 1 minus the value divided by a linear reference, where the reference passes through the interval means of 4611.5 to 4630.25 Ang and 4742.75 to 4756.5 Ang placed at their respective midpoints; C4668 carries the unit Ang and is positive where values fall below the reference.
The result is 4.27 Ang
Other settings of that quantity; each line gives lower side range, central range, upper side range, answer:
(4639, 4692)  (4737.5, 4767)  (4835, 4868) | -2.47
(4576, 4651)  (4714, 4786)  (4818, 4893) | -2.82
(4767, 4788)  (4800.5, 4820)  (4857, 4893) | -0.19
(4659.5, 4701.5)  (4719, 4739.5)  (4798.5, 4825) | 0.86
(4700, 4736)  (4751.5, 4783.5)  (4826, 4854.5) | -2.19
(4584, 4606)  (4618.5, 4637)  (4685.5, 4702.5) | -0.31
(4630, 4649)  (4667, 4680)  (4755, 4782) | -0.50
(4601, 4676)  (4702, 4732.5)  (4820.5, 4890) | -0.34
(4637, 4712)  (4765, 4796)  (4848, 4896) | -0.86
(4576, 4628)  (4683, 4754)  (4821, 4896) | 0.19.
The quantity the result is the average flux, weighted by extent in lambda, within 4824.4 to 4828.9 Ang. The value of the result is 17.3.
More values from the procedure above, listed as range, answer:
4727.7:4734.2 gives 16.5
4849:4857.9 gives 14.7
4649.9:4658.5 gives 18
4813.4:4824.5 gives 18.1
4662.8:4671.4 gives 19.8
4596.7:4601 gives 17.7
